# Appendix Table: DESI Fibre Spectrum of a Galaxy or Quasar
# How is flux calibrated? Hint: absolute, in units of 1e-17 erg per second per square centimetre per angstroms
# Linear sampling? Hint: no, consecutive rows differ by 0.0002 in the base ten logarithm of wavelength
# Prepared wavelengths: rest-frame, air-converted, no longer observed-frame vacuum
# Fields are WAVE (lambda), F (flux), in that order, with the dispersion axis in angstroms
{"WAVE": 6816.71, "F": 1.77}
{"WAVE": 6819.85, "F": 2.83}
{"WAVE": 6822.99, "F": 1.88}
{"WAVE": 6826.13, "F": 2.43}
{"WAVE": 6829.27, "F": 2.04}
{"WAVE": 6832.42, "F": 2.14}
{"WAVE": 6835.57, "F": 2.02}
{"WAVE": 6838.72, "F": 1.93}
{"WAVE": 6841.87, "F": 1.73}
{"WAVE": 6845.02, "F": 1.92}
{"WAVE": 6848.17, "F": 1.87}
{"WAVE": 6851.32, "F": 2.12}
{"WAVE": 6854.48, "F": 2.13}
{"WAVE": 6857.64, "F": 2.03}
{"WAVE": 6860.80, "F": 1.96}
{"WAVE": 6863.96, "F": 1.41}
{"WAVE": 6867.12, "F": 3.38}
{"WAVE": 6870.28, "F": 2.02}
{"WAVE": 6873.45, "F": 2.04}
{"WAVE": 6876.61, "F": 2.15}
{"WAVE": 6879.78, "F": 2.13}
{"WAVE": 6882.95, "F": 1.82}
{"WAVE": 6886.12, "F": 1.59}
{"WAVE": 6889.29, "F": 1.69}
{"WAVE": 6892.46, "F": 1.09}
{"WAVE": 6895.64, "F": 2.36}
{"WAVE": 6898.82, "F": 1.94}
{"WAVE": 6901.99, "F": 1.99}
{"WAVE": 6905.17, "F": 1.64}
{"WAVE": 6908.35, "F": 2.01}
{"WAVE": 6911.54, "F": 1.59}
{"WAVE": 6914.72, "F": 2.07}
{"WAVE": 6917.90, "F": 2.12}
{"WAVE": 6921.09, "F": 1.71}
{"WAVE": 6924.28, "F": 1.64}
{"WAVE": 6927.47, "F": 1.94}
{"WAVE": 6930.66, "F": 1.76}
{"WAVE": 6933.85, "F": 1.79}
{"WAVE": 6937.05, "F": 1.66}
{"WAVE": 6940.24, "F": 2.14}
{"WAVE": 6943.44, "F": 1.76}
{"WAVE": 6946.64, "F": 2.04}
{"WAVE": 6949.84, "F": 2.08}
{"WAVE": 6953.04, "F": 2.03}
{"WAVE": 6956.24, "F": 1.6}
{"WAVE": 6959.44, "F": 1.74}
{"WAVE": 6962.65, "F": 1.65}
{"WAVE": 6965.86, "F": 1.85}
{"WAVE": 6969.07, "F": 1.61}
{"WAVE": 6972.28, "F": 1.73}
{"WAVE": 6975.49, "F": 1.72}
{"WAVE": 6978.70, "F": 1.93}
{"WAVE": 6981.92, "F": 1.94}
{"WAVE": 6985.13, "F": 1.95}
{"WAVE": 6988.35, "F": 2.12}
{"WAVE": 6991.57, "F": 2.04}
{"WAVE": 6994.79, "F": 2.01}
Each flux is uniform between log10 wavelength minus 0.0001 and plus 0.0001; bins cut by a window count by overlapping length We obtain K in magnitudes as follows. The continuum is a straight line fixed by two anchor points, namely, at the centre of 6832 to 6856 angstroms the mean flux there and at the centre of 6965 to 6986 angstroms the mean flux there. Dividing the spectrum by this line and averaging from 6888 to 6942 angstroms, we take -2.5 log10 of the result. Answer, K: 0.03 mag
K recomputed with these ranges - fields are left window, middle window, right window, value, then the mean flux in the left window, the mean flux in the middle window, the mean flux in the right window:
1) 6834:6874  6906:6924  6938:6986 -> 0.04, 2.04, 1.87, 1.85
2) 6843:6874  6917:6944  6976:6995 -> 0.11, 2.08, 1.83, 1.98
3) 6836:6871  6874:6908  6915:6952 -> 0.07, 2.05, 1.85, 1.89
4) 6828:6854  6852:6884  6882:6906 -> -0.13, 1.98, 2.11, 1.77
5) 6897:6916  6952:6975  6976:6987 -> 0.10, 1.88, 1.74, 1.92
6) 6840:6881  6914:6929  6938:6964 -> 0.03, 2.07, 1.89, 1.88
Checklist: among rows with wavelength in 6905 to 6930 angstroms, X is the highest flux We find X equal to 2.12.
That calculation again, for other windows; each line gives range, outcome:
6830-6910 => 3.38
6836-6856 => 2.13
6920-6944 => 2.14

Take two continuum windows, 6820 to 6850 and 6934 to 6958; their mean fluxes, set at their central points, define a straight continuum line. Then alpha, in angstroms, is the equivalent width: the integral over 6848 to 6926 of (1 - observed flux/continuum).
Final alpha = 1.19 angstroms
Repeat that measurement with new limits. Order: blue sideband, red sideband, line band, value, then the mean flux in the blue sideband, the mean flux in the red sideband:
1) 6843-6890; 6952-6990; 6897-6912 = 0.67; 2.02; 1.82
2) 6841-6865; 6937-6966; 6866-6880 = -3.15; 1.91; 1.87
